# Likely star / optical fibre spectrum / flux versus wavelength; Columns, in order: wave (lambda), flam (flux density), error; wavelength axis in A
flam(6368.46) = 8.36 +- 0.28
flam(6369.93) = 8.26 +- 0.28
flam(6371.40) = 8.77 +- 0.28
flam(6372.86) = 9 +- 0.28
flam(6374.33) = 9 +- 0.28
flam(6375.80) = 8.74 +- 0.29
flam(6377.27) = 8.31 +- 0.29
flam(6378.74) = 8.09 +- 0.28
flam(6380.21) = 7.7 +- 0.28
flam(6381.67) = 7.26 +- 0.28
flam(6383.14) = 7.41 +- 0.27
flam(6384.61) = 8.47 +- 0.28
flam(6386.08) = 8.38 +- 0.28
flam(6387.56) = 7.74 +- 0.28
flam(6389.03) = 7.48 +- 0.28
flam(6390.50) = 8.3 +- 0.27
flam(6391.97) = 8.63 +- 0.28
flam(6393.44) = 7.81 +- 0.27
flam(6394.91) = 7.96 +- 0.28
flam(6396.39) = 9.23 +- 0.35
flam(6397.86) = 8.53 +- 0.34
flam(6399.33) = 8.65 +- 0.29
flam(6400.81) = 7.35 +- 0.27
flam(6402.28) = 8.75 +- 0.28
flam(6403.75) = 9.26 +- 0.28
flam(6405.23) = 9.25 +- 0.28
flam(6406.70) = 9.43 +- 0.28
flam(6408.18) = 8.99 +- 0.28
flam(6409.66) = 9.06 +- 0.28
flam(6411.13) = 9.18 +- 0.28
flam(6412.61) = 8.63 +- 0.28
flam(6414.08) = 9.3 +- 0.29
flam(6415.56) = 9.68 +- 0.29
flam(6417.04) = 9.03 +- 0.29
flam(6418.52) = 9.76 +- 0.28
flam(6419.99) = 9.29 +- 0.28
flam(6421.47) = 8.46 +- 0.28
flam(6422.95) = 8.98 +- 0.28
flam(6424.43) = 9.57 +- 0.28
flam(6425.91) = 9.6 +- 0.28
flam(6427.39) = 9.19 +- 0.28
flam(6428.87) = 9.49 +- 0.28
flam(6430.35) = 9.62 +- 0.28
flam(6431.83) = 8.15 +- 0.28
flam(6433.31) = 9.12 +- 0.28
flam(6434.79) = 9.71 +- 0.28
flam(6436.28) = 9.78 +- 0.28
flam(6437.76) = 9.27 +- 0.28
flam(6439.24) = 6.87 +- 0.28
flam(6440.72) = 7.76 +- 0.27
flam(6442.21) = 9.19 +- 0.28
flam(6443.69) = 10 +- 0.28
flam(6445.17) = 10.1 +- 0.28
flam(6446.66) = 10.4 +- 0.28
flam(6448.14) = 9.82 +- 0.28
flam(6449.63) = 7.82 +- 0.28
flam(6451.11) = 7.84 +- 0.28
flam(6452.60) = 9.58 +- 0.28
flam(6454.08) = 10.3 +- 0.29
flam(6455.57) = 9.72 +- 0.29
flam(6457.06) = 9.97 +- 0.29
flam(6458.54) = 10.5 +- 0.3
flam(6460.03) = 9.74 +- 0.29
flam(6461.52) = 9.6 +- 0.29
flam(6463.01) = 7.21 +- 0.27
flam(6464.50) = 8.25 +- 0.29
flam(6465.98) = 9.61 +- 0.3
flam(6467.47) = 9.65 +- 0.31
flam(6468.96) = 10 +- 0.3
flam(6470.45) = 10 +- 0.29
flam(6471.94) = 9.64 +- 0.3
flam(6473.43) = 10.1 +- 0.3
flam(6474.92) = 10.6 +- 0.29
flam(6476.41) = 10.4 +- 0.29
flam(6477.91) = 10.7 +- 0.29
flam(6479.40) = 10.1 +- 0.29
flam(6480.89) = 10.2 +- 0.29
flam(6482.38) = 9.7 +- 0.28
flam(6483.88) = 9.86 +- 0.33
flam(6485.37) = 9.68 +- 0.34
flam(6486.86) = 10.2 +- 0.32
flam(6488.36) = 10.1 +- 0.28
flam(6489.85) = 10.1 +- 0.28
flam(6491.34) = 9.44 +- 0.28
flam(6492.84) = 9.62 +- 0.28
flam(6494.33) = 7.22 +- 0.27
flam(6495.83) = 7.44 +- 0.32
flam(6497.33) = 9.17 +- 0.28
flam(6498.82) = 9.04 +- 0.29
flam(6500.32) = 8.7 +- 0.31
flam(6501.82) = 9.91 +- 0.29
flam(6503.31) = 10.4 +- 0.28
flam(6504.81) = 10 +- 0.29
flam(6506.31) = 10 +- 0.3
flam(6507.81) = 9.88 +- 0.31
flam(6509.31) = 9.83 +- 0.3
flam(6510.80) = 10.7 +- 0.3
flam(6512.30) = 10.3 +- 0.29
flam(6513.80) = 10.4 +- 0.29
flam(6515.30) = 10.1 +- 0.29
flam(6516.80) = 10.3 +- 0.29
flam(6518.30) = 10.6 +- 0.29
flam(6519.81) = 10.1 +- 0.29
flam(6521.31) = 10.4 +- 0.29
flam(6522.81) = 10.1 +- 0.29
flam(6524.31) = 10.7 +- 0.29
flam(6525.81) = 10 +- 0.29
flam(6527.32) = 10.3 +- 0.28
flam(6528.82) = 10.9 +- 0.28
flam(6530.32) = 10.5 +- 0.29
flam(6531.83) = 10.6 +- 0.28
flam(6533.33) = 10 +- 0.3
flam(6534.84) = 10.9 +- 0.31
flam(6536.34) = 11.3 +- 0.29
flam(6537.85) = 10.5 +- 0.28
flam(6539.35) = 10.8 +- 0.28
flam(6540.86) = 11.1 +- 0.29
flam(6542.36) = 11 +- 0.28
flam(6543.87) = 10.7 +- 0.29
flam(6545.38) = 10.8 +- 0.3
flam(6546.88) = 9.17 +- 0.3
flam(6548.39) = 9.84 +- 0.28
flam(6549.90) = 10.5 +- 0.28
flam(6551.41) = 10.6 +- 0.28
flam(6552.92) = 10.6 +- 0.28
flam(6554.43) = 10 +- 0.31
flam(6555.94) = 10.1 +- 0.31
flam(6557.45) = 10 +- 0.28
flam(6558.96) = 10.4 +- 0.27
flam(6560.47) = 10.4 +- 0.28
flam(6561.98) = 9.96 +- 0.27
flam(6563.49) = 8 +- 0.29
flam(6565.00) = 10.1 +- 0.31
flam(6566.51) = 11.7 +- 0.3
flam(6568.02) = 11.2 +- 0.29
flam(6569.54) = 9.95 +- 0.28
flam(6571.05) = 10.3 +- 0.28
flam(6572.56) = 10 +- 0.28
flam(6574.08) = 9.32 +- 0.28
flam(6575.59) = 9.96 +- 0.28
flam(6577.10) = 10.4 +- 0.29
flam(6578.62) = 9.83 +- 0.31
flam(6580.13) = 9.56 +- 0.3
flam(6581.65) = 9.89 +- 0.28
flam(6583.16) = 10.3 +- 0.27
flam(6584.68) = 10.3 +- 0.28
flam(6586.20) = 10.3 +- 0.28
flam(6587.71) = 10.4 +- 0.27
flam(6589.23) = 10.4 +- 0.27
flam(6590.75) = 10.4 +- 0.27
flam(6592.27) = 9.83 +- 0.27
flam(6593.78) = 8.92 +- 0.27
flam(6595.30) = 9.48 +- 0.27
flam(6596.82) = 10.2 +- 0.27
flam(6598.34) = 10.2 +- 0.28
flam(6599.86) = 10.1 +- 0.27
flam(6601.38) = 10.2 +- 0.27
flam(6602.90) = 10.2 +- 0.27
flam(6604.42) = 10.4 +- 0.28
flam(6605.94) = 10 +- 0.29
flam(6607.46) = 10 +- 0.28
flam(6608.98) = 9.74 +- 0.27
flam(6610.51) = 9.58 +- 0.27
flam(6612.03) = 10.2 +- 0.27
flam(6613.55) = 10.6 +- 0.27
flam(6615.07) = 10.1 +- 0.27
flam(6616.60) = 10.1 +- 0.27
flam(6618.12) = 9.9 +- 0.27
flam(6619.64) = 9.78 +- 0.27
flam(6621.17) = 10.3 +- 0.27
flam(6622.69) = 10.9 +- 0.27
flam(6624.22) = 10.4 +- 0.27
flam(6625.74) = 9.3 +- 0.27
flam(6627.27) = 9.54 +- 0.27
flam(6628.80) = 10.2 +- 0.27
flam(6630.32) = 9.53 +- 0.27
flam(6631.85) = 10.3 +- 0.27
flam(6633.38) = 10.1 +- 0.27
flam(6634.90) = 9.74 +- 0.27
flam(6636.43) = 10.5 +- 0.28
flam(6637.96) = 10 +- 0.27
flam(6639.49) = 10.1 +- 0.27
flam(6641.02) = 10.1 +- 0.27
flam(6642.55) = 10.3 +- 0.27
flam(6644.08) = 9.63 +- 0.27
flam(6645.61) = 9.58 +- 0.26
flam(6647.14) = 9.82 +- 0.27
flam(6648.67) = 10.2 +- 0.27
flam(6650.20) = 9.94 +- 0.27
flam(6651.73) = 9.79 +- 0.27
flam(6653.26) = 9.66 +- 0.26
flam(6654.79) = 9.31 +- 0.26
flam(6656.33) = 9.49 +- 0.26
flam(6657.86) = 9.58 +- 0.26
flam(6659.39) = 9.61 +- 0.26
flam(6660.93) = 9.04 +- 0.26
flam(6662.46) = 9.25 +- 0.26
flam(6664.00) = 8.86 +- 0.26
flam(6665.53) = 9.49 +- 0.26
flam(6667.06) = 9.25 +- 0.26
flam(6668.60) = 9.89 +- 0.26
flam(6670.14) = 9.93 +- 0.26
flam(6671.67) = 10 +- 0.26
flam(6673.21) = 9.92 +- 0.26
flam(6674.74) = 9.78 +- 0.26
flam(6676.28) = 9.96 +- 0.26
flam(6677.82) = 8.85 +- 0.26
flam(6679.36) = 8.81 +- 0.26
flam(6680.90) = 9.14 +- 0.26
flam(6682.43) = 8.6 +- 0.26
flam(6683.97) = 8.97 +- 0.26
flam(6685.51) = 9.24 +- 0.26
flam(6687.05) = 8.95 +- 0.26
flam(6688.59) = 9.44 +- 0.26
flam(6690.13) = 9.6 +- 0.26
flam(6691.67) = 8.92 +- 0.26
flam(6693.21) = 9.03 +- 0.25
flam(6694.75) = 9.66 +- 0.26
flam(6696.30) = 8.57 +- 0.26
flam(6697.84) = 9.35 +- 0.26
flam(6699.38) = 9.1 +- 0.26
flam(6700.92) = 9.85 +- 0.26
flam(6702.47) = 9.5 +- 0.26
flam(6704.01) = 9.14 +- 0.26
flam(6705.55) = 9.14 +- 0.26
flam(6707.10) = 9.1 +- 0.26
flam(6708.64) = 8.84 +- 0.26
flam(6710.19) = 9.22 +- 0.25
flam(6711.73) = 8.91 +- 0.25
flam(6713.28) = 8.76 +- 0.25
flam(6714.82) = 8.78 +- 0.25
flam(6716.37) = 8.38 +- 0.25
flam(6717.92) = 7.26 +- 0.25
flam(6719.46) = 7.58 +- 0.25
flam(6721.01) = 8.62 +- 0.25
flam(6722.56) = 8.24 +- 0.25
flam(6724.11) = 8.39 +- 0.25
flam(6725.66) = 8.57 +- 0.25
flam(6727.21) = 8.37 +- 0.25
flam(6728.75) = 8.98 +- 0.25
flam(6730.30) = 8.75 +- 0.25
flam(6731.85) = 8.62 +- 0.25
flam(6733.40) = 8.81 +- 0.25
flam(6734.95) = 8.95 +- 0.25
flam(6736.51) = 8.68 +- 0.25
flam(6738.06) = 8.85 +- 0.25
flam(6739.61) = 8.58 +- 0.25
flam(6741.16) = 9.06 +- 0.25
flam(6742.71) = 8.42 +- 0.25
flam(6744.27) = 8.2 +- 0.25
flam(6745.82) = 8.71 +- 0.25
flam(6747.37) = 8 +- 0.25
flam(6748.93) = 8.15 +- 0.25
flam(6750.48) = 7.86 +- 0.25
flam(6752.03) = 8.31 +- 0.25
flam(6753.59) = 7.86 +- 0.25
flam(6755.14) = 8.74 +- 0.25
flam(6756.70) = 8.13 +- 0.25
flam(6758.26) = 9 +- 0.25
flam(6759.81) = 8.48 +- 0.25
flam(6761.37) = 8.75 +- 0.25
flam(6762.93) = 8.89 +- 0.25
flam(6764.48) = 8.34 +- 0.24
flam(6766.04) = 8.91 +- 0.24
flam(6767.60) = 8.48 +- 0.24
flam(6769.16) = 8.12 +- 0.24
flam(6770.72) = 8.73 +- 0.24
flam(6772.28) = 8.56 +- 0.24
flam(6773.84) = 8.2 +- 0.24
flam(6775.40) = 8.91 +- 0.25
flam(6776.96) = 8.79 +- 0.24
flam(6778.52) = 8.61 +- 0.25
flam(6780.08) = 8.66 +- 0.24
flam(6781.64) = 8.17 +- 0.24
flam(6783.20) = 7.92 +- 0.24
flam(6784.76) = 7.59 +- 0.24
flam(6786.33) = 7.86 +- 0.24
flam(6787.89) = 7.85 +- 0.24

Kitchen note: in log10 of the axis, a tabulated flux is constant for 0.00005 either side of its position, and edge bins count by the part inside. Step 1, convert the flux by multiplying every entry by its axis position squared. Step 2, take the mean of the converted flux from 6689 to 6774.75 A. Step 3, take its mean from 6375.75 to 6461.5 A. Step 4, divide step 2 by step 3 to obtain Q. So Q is 1.07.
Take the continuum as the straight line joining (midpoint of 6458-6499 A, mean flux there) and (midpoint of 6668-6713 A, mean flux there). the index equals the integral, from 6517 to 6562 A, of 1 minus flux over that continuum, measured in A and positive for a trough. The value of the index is -4.50 A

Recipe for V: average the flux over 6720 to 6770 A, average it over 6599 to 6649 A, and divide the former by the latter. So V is 0.8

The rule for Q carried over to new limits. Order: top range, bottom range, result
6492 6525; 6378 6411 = 1.21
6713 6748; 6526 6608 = 0.87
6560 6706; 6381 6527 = 1.11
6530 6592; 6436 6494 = 1.11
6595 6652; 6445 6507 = 1.10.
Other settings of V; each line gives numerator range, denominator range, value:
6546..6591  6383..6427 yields 1.16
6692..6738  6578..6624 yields 0.87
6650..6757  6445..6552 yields 0.90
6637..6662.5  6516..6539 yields 0.93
